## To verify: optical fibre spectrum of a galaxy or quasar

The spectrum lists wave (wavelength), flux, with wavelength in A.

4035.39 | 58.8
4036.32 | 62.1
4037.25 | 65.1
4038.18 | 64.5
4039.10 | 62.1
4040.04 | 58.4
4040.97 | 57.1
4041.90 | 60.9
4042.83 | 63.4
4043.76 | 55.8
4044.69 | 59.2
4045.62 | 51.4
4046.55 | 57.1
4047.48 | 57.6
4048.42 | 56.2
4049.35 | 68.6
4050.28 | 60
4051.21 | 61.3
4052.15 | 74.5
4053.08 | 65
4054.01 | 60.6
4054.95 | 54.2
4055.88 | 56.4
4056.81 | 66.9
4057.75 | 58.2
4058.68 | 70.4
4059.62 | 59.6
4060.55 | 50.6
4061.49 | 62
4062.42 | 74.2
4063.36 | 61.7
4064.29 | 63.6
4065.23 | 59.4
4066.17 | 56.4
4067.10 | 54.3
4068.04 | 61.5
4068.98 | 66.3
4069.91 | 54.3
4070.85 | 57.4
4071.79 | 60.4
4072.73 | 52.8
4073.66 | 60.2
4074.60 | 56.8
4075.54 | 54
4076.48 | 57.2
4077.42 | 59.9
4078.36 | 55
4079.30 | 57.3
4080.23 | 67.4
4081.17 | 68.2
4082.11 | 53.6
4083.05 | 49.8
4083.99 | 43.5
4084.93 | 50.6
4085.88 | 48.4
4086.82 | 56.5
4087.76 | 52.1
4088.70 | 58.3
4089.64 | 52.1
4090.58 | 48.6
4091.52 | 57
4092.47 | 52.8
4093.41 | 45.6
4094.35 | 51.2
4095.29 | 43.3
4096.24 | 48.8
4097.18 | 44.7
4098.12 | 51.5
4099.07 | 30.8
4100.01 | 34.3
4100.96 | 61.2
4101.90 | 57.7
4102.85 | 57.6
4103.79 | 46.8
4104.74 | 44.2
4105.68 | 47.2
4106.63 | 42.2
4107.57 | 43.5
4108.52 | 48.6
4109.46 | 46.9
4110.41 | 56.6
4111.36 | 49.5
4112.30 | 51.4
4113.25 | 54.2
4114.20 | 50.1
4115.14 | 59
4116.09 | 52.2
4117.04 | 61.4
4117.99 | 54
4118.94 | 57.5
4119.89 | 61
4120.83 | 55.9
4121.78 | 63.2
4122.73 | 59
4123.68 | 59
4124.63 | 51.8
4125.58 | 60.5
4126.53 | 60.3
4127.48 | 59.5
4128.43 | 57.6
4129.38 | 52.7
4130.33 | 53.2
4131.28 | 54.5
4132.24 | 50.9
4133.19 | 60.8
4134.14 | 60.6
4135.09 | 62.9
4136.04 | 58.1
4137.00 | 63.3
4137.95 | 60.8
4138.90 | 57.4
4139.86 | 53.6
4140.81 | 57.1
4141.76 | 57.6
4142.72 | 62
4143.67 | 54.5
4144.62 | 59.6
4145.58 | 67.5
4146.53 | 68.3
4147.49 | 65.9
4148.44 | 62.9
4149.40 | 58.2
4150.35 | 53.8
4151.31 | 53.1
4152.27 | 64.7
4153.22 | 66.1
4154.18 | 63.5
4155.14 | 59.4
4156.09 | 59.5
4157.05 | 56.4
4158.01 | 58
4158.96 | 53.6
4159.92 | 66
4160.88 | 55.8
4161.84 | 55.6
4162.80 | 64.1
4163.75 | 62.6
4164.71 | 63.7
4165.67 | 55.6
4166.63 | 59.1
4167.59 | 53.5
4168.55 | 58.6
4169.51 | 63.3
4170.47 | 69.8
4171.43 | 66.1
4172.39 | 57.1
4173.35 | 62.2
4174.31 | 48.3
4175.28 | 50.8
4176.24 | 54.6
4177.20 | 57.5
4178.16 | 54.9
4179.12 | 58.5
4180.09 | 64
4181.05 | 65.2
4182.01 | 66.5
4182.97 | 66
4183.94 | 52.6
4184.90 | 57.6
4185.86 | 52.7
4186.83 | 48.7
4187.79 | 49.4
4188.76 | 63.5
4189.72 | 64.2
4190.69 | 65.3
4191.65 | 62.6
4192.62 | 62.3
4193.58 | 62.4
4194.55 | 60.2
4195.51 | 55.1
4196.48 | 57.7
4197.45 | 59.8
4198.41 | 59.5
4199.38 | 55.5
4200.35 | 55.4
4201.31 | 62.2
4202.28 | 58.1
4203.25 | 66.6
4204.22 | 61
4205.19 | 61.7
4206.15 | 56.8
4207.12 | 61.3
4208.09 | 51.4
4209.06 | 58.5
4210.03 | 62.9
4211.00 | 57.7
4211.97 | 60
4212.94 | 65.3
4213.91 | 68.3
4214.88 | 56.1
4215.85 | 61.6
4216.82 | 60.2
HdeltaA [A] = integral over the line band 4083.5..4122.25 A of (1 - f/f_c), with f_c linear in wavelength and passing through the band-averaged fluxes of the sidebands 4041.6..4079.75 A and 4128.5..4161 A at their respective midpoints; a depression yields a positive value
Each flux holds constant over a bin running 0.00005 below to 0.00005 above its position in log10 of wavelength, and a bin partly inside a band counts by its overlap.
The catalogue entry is 5.5 A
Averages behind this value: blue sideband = 59.8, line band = 51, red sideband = 59.2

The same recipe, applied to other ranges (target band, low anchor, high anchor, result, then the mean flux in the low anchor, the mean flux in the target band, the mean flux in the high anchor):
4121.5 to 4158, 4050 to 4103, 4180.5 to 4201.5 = -0.78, 56.2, 59.2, 59.3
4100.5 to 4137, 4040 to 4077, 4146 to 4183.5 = 3.08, 59.9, 54.9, 60.1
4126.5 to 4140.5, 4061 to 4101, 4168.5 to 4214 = -0.17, 54.7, 57.6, 59.5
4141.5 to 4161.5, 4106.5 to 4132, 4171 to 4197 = -1.26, 54.8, 60.3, 58.7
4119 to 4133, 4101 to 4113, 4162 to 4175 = -1.10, 49.9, 57.2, 60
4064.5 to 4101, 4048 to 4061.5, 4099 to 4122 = 2.01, 61.6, 53.6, 51.7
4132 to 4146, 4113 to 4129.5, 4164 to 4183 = -0.27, 57.3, 59.2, 59.6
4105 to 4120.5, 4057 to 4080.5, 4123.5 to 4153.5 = 1.86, 59.7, 52.2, 59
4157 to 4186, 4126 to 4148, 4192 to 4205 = 0.14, 59.1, 59.2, 59.7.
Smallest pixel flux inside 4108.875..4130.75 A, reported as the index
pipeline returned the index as 46.9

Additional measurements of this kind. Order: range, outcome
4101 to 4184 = 42.2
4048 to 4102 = 30.8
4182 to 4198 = 48.7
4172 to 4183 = 48.3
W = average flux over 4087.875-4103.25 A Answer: 49.7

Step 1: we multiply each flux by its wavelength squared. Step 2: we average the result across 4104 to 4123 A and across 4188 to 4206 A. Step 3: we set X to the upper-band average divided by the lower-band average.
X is 1.19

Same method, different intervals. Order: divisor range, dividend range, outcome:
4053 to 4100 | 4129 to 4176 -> 1.10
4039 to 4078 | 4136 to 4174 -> 1.05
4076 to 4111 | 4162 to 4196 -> 1.21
